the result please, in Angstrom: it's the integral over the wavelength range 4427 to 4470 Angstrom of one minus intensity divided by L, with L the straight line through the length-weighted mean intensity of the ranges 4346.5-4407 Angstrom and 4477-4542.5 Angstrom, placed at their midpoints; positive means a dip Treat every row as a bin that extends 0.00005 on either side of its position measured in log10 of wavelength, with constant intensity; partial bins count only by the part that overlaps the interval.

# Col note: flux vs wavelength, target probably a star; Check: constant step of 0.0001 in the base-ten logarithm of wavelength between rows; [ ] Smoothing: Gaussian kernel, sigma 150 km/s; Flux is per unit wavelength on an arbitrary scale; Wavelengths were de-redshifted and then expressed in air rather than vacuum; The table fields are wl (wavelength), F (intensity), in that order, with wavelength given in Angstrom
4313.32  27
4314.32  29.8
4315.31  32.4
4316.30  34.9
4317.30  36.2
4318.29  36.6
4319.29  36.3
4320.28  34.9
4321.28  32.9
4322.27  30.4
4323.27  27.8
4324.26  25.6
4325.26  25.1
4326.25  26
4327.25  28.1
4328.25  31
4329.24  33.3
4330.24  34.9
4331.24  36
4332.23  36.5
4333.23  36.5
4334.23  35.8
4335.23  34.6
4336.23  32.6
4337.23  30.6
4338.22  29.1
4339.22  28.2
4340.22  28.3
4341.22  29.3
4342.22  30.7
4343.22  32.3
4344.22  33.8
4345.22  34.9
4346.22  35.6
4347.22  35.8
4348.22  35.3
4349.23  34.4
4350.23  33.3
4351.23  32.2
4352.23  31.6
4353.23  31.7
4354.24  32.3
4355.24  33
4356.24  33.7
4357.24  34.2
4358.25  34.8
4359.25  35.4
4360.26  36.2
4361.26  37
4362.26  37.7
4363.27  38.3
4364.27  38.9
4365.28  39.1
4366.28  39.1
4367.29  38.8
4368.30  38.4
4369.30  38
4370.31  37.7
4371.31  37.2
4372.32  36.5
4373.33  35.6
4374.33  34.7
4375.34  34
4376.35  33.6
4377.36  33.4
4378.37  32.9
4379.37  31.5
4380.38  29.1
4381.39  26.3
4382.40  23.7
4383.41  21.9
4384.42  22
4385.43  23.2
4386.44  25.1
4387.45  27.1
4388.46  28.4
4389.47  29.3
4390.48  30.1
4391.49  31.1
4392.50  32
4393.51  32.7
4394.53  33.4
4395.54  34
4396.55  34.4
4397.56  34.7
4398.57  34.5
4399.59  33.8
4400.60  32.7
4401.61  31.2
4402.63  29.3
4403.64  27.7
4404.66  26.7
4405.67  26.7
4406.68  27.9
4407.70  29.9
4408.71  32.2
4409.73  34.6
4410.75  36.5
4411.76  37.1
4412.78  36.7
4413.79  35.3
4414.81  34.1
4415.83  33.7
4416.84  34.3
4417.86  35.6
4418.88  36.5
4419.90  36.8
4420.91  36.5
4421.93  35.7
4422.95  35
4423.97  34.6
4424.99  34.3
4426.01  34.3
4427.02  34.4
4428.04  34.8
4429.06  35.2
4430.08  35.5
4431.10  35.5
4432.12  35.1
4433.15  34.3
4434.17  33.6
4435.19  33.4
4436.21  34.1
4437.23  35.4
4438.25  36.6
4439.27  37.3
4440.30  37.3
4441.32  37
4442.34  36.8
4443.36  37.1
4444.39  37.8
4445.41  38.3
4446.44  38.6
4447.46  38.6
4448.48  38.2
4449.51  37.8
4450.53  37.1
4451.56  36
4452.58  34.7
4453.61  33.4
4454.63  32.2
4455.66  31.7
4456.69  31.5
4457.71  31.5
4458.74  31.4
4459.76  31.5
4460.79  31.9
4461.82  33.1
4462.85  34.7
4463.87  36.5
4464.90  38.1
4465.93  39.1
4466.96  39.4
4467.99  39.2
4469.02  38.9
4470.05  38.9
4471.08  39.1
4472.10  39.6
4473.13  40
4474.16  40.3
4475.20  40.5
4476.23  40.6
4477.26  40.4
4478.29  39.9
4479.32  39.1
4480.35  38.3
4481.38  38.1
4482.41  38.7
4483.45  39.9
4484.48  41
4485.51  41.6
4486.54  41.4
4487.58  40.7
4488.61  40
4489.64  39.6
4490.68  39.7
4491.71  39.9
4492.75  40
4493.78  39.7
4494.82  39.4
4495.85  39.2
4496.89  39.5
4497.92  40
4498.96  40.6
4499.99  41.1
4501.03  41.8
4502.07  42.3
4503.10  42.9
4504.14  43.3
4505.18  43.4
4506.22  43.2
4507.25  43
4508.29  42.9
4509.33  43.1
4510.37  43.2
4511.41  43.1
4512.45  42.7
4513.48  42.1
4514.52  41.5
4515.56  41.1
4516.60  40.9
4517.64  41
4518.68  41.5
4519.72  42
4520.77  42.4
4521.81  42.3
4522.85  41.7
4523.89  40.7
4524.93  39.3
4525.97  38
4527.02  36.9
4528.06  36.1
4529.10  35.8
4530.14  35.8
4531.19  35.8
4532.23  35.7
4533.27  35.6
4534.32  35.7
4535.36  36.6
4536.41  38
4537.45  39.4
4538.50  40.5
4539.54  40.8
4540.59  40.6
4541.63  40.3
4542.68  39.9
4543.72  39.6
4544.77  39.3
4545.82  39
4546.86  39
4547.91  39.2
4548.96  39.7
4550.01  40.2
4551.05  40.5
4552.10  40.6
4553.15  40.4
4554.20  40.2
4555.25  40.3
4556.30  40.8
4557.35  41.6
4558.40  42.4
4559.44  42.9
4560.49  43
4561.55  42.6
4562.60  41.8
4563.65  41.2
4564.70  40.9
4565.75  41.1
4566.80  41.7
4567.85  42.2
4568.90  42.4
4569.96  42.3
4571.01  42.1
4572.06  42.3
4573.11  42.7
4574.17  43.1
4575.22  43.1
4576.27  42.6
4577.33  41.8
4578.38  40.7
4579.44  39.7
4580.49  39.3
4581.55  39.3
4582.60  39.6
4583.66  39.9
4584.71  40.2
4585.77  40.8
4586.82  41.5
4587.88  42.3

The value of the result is 1.2 Angstrom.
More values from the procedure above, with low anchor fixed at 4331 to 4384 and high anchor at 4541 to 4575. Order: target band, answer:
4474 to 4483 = -0.3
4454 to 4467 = 1.3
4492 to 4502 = -0.3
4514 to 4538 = 0.6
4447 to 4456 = 0.4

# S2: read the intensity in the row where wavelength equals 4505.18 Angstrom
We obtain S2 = 43.4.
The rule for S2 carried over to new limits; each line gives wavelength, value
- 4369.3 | 38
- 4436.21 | 34.1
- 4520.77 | 42.4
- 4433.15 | 34.3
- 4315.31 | 32.4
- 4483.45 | 39.9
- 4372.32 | 36.5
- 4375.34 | 34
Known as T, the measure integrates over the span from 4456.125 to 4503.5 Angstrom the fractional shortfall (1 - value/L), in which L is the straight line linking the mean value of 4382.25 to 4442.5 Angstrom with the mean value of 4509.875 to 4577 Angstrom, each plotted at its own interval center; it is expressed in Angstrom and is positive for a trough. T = -2.5 Angstrom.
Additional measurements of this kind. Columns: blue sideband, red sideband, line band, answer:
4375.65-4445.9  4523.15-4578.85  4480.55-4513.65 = -3.38 Angstrom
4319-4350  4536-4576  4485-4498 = -0.55 Angstrom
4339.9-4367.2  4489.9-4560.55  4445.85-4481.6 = 1.29 Angstrom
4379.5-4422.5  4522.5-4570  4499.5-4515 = -2.15 Angstrom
